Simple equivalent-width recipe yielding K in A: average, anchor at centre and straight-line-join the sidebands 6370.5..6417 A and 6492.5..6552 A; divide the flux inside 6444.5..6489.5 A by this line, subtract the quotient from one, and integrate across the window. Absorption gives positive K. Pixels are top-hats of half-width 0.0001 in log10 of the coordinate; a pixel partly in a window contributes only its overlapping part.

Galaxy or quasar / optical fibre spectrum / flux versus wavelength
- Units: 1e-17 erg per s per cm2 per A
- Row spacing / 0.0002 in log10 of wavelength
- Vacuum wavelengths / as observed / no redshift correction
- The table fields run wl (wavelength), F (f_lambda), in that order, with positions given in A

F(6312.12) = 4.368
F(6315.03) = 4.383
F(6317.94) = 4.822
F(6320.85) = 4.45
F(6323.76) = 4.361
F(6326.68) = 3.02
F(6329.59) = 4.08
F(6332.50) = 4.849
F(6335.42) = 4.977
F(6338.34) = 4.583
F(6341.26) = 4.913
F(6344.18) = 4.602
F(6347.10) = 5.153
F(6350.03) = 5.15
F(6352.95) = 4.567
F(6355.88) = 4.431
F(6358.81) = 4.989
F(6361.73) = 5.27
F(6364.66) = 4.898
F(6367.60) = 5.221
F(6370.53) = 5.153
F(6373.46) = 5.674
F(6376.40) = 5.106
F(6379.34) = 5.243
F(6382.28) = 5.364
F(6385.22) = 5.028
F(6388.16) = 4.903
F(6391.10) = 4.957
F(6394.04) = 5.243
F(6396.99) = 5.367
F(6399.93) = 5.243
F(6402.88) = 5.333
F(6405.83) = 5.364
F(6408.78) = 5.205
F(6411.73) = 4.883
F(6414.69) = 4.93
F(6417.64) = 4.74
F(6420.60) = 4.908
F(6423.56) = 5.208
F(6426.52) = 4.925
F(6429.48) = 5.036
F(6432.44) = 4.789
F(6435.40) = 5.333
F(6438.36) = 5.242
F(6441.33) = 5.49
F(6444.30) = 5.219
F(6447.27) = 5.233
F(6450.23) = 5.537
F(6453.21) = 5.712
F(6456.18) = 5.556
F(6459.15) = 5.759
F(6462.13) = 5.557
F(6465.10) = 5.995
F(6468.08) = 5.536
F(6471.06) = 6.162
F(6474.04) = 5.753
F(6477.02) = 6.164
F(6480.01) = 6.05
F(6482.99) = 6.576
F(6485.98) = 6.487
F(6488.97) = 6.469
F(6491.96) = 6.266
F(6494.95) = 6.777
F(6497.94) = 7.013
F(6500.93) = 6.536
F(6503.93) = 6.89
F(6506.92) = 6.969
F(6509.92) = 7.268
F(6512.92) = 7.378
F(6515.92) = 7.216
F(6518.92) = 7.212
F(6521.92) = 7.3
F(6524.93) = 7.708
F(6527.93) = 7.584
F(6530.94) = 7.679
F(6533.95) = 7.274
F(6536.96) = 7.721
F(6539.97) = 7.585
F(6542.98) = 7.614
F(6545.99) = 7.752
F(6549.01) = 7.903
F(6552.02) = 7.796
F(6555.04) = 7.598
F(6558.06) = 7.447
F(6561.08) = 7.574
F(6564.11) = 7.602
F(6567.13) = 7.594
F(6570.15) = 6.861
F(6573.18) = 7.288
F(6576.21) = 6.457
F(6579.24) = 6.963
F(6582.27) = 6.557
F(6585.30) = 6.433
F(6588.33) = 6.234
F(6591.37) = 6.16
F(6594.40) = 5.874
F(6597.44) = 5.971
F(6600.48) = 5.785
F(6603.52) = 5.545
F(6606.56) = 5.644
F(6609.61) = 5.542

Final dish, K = 3.8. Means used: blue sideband 5.18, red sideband 7.33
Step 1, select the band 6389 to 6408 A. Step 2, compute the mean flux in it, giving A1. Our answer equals 5.24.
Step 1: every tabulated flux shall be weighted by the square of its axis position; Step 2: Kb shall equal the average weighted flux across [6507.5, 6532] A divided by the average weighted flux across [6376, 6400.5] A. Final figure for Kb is 1.49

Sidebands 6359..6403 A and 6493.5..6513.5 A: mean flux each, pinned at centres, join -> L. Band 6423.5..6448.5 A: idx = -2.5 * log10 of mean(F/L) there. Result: 0.16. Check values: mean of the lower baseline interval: 5.19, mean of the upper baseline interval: 6.96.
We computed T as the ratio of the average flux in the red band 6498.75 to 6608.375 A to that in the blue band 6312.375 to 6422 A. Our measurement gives 1.4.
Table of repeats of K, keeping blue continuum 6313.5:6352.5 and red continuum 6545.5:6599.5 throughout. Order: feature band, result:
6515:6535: -2.88 A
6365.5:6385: -1.07 A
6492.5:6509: -1.49 A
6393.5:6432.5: 1.99 A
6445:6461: 0.64 A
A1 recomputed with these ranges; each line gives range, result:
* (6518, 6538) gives 7.5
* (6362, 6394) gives 5.16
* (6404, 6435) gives 5.01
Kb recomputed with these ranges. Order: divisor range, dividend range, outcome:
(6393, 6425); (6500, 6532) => 1.46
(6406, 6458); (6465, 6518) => 1.29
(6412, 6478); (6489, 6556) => 1.39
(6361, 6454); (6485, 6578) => 1.46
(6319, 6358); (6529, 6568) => 1.79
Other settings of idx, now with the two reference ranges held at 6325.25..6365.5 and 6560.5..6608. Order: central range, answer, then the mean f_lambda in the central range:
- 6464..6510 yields -0.11 mag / 6.41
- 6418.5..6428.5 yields 0.06 mag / 4.99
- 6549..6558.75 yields -0.22 mag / 7.68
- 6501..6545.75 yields -0.21 mag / 7.37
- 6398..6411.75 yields -0.02 mag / 5.25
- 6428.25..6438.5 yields 0.06 mag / 5.09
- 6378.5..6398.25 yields -0.03 mag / 5.15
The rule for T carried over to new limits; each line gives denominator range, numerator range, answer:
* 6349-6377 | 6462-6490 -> 1.21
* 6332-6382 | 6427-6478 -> 1.10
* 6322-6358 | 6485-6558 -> 1.59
